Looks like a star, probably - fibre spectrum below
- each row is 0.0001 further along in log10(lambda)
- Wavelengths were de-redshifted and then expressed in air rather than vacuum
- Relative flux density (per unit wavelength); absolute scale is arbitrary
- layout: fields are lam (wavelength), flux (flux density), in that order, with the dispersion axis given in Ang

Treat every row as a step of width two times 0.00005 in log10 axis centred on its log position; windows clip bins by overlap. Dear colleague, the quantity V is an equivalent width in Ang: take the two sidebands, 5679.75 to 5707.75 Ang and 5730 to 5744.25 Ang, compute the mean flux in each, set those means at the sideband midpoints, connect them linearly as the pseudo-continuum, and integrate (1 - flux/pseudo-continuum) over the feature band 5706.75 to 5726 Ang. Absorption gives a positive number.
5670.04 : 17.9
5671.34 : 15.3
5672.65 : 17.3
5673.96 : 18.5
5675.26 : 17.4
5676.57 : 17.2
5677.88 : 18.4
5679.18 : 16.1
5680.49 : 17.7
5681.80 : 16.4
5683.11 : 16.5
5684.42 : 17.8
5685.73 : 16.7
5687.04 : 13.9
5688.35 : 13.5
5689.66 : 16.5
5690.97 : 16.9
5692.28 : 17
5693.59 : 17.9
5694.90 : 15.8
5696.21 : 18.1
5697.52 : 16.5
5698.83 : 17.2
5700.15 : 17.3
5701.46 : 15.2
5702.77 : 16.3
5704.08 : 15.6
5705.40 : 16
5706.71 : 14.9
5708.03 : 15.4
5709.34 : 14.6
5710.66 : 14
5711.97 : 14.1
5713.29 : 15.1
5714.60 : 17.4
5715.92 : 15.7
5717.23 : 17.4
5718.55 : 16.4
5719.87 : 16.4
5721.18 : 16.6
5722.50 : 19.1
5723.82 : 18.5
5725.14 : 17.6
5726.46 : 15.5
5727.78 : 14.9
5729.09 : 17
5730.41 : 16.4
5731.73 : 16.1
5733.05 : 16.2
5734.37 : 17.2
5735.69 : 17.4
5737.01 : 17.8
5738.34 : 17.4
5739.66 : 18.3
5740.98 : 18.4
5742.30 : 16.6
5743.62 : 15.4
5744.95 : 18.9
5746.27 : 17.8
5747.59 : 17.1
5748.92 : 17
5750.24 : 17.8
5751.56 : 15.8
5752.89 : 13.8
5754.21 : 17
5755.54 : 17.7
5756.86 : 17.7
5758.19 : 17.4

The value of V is 0.5 Ang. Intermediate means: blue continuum 16.3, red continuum 17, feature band 16.3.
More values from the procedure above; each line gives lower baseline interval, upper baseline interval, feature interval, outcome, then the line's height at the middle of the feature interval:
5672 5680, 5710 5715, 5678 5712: 0.1 Ang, 16.2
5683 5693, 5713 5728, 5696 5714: 0.8 Ang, 16.5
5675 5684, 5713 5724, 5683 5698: 0.6 Ang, 17.1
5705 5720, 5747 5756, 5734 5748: -1.0 Ang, 16.3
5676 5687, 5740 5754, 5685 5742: 1.6 Ang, 16.9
